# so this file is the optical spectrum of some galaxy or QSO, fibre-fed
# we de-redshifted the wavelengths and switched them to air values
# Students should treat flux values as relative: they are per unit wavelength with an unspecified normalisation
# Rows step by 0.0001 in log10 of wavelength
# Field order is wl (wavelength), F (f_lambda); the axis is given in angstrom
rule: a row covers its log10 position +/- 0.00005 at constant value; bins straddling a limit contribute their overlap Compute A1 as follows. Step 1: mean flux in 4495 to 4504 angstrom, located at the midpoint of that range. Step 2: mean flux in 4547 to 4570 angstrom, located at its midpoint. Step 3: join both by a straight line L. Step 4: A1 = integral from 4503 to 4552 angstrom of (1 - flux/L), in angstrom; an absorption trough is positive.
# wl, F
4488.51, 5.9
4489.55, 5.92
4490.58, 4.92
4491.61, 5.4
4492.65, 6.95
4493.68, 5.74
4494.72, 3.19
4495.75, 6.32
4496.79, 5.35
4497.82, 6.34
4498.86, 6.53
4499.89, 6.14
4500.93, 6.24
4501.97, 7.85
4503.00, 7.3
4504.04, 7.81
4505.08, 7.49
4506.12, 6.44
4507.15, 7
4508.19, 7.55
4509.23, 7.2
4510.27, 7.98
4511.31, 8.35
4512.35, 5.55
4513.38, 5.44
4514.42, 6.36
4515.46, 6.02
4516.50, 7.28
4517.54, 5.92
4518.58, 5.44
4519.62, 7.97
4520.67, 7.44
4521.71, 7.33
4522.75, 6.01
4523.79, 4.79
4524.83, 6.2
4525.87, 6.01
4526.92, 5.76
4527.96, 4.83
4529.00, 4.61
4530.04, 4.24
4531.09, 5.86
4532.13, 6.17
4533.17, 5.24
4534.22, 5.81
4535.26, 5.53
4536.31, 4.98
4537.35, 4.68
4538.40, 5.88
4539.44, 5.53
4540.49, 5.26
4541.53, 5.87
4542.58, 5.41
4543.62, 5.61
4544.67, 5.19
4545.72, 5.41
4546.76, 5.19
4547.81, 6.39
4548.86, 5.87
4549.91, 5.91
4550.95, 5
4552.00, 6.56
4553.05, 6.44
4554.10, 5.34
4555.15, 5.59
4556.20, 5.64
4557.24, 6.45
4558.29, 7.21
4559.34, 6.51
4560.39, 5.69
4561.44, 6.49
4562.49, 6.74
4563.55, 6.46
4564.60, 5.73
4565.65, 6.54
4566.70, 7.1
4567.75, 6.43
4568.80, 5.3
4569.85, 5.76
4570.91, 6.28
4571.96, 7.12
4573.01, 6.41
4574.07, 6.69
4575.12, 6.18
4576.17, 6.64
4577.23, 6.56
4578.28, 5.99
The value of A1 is 2.1 angstrom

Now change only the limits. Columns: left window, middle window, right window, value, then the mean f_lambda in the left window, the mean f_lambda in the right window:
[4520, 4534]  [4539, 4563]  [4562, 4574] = 0.9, 5.75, 6.36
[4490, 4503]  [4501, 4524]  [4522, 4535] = -4.5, 5.97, 5.5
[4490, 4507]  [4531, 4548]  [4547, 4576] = 2.0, 6.27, 6.21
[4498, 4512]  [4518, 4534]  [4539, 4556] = 1.4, 7.18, 5.66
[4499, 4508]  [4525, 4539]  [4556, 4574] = 2.8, 7.03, 6.37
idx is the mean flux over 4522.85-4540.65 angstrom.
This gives 5.39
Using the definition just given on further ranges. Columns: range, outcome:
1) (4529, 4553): 5.52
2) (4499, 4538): 6.29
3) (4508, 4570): 6.01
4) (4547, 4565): 6.1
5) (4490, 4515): 6.48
